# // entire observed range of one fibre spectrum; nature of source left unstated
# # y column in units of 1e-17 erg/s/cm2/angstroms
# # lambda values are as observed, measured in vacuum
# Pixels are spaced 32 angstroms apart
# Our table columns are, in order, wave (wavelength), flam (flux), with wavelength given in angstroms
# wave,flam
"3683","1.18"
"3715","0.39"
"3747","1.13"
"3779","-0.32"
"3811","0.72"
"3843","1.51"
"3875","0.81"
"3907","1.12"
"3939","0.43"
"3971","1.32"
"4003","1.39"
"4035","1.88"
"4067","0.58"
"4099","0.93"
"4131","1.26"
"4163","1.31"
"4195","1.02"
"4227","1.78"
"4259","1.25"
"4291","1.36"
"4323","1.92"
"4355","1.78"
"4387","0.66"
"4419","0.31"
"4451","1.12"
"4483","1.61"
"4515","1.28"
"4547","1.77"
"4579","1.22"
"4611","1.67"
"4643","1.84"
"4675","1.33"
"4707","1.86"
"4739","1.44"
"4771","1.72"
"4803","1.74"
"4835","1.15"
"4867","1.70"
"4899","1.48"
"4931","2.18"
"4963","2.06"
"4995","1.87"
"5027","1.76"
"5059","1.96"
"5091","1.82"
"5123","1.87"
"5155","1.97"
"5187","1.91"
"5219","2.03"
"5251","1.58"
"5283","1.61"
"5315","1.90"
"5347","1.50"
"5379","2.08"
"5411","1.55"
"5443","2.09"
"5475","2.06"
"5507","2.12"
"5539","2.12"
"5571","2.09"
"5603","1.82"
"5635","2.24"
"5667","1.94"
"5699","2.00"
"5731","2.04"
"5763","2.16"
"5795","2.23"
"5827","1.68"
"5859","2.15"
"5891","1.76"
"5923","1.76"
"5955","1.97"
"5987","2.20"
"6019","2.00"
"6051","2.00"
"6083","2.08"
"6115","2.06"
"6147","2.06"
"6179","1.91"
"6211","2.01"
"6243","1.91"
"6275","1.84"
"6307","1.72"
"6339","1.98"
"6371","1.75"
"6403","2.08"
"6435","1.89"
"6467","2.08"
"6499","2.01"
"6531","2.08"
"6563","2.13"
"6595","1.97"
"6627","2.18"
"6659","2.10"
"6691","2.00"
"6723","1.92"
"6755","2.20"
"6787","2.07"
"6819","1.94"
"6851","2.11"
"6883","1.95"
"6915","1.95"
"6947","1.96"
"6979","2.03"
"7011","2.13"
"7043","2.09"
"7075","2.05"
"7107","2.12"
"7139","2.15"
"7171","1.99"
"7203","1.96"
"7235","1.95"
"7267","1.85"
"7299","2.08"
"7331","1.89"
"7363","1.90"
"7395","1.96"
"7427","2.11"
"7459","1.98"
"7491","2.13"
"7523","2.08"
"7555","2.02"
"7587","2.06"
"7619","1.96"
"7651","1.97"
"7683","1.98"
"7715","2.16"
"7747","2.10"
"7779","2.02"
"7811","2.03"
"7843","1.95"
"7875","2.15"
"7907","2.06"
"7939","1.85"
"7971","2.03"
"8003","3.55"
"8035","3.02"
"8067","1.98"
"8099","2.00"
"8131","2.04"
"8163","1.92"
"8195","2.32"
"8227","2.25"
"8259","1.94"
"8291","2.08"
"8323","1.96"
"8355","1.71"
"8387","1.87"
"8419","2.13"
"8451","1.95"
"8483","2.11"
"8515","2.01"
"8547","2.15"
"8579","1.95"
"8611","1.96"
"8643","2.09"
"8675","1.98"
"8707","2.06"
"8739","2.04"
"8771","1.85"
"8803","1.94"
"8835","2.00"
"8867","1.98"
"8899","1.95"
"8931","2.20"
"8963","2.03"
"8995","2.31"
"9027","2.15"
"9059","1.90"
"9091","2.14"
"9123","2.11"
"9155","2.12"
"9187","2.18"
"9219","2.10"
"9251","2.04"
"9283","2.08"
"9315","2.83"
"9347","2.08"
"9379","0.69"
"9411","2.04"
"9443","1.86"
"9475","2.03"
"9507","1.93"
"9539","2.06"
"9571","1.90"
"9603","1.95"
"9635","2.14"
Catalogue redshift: 0.221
